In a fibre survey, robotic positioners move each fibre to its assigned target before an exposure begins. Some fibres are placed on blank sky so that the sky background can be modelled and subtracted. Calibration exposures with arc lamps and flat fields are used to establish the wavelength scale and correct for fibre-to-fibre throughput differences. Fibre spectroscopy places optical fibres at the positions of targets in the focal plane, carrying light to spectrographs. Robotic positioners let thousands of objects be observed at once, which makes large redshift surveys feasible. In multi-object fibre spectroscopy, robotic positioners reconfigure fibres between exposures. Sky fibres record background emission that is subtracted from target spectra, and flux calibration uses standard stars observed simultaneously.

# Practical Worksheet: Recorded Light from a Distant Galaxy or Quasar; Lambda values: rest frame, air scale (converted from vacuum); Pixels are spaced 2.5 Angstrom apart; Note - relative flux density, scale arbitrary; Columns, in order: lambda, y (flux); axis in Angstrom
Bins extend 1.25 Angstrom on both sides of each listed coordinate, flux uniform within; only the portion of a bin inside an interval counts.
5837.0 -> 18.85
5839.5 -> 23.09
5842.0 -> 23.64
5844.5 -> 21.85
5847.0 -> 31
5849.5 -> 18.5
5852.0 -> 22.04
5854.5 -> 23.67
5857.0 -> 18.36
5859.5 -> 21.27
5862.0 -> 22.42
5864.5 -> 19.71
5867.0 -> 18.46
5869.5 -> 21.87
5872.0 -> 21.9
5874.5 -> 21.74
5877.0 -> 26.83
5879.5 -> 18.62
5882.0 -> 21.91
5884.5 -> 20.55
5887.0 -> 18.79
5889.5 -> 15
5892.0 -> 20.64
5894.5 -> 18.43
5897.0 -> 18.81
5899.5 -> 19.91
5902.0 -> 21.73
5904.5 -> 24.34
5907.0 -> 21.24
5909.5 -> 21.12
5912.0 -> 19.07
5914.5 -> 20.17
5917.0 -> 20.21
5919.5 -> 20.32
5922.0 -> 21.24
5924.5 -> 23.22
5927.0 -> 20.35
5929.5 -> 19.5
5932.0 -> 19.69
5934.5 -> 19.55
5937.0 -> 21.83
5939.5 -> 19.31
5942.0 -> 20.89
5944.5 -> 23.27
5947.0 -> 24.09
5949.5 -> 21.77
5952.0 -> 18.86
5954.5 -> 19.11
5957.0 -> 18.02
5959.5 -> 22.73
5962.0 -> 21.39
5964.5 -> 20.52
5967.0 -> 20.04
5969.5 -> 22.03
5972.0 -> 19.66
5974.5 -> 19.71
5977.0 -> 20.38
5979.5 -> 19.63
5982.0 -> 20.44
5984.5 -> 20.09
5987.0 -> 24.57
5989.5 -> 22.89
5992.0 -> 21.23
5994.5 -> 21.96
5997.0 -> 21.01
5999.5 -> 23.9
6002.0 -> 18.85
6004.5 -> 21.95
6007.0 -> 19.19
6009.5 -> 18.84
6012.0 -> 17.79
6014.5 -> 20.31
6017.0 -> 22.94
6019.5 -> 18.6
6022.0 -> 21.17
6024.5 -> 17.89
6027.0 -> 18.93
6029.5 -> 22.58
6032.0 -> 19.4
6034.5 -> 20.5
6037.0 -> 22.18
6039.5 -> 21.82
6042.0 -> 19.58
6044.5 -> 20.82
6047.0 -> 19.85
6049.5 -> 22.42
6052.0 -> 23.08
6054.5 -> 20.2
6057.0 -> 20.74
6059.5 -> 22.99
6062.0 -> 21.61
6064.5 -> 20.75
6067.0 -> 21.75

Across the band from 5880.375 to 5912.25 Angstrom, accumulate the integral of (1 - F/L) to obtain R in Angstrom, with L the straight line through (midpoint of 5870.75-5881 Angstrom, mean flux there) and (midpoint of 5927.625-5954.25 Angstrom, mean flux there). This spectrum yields 2.4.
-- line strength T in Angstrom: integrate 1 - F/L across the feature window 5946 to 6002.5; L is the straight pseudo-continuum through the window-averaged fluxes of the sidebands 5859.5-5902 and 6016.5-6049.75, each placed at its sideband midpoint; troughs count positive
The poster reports -1.47 Angstrom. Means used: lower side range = 20.4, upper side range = 20.5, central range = 21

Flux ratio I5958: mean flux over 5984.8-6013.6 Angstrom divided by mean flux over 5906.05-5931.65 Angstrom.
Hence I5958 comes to 1.0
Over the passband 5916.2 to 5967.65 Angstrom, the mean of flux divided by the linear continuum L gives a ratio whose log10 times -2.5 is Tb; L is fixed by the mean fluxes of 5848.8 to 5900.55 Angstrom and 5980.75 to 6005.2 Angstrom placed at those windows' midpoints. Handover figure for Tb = 0.02 mag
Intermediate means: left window 20.5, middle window 20.8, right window 21.7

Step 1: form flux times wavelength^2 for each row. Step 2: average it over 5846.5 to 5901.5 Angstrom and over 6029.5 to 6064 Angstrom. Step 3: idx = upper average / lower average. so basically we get 1.1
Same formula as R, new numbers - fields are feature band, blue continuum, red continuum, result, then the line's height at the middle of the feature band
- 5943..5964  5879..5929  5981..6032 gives -0.6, 20.5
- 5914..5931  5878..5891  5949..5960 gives -1.1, 19.5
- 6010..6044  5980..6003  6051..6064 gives 2.2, 21.6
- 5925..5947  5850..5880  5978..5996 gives 0.6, 21.5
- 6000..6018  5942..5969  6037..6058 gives 0.8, 21.1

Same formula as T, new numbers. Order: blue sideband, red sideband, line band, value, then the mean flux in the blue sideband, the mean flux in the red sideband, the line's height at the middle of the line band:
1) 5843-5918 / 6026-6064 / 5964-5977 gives 0.43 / 21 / 21.1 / 21.1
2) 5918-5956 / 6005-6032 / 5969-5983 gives 0.11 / 20.8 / 19.9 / 20.4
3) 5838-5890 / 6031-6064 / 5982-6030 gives 1.19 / 21.6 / 21.2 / 21.3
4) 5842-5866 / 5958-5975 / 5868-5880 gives -0.23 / 22.1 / 20.9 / 21.9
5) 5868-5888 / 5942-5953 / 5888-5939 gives 3.39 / 21.5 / 21.9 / 21.7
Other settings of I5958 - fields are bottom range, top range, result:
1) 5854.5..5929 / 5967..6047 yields 1.00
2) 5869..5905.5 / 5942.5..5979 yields 1.01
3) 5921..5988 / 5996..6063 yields 1.00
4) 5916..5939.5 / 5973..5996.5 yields 1.03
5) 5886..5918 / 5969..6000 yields 1.07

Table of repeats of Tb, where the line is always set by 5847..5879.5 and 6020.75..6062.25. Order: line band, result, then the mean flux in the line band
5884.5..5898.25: 0.163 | 18.5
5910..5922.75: 0.064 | 20.2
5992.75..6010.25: 0.010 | 20.9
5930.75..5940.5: 0.065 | 20.1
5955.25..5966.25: 0.036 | 20.6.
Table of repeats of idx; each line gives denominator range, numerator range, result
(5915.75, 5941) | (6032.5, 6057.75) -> 1.07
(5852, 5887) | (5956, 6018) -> 1.02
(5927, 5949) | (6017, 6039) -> 1.00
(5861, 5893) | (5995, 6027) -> 1.02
